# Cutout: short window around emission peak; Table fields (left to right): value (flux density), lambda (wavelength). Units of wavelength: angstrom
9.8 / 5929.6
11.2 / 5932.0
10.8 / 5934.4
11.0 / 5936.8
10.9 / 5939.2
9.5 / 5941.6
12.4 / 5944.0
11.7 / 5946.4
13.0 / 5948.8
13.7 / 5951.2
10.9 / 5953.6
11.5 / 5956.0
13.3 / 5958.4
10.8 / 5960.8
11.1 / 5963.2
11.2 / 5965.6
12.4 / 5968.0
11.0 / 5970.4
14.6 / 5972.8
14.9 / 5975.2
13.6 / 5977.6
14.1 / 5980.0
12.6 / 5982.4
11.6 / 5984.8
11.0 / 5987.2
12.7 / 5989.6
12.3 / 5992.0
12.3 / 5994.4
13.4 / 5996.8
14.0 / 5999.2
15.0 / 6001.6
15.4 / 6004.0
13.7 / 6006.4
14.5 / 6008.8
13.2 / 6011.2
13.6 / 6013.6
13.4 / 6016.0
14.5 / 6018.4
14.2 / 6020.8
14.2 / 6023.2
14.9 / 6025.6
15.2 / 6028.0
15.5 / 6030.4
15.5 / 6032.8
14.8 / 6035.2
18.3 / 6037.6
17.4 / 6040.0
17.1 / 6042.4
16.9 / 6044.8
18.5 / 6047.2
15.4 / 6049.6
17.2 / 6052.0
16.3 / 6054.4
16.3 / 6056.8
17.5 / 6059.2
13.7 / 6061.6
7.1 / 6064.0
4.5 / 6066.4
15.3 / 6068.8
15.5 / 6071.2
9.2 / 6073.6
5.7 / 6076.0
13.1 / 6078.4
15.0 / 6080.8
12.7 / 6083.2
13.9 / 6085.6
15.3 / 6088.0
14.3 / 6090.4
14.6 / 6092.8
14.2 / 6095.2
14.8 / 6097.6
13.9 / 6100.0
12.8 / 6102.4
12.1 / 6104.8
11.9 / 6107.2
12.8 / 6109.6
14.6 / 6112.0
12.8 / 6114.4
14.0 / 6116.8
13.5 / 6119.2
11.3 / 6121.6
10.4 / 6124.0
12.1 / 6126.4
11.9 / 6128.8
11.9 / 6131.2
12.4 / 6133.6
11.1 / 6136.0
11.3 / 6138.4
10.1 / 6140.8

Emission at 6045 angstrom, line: C IV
